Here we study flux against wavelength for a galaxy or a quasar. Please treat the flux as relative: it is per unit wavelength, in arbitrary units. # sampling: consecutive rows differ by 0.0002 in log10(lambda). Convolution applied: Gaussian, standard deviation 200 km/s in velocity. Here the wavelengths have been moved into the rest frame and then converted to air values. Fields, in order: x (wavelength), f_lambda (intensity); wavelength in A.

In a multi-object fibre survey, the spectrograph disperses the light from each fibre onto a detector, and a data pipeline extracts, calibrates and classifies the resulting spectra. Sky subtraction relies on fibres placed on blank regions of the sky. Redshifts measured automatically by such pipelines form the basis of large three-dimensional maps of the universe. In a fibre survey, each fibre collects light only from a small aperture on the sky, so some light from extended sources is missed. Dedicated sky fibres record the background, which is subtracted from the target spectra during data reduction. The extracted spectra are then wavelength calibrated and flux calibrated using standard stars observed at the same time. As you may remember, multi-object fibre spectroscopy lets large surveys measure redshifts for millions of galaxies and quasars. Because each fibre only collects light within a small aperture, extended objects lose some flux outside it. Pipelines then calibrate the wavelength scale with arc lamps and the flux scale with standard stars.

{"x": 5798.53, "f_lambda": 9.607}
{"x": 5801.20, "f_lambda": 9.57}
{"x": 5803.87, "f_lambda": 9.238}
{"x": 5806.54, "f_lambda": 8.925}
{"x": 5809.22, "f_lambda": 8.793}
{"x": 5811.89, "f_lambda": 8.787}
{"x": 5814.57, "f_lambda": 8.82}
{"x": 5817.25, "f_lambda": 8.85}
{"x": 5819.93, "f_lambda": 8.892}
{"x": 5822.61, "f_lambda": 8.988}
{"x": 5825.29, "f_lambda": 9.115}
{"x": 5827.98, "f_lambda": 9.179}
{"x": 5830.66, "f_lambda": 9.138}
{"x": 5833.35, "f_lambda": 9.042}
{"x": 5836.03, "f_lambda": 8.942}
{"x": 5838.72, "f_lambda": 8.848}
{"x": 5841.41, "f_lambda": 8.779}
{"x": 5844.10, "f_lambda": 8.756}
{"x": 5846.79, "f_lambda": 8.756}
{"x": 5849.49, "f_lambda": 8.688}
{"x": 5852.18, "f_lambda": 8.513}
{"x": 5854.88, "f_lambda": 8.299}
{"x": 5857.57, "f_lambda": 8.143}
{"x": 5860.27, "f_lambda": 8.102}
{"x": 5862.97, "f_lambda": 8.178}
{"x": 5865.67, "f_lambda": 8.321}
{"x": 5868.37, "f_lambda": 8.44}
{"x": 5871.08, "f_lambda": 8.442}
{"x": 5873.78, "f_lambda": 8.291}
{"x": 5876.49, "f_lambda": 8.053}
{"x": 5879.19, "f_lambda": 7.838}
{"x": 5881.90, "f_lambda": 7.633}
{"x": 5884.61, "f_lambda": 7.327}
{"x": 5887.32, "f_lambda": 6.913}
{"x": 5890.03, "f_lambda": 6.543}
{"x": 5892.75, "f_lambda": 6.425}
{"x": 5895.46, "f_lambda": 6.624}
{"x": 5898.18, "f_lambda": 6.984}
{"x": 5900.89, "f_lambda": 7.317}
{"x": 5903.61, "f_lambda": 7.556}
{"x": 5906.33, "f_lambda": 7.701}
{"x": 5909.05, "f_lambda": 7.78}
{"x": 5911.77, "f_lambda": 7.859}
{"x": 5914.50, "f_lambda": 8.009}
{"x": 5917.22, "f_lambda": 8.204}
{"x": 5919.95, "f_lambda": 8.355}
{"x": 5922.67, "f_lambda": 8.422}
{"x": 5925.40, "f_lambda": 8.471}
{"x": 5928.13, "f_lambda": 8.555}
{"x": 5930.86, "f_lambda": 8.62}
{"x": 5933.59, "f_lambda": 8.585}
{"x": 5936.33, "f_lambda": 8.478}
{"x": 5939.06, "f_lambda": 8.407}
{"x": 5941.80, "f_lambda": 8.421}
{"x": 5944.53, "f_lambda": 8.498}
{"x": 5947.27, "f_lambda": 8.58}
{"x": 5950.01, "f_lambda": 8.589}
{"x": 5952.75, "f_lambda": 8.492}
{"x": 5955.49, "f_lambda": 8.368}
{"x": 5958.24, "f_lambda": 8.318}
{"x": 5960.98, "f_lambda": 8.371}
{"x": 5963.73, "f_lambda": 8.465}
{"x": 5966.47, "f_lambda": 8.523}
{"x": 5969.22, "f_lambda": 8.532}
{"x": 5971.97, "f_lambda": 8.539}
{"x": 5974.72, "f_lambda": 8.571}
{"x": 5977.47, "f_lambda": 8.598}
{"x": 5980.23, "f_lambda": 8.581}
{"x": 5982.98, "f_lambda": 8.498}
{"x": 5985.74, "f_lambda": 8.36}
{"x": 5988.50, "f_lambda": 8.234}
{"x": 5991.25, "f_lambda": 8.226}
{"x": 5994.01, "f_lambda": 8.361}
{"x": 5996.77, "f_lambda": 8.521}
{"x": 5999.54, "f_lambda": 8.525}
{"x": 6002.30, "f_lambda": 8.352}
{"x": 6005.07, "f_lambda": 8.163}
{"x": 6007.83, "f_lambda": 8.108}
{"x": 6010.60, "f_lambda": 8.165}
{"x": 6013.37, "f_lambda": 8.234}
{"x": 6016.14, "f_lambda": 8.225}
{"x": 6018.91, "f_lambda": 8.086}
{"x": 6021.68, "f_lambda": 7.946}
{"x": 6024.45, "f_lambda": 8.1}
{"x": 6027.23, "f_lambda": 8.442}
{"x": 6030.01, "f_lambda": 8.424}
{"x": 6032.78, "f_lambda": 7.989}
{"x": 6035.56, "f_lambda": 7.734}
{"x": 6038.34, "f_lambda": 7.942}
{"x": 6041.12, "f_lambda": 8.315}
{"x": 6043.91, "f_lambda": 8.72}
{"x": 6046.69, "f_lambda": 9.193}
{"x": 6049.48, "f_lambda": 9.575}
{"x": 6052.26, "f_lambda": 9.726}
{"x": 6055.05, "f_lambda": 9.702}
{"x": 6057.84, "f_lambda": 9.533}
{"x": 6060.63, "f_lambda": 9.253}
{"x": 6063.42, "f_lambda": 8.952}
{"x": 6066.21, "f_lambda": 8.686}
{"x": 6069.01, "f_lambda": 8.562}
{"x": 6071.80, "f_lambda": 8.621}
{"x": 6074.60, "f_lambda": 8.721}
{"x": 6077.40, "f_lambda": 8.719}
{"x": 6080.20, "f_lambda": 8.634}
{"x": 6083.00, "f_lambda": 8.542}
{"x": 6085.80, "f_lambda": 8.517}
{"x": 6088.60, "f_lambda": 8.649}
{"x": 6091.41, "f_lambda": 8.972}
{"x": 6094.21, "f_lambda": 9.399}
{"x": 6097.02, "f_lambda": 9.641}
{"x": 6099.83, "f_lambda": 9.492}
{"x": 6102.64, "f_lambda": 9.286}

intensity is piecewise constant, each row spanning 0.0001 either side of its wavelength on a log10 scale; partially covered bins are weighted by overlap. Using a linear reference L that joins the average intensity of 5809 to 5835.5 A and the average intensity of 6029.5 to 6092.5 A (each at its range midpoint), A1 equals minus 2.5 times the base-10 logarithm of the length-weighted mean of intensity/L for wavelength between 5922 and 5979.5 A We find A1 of 0.05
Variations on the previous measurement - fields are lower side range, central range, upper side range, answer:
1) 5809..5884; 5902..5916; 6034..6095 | 0.12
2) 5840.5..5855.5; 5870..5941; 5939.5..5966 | 0.09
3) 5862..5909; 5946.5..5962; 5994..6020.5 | -0.06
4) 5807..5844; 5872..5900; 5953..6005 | 0.20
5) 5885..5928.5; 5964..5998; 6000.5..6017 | -0.06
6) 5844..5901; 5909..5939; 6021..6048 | -0.05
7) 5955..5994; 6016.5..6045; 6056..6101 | 0.07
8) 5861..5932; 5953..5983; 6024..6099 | -0.03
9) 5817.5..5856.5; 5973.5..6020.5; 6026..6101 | 0.06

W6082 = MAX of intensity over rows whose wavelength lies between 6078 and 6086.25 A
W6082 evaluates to 8.634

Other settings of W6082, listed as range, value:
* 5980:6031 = 8.581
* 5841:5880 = 8.779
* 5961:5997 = 8.598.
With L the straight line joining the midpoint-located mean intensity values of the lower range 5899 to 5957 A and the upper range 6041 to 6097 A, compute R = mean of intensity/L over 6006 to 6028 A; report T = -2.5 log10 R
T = 0.07 mag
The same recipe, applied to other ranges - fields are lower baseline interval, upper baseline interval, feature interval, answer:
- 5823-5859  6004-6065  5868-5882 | 0.08 mag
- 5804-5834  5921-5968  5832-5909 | 0.10 mag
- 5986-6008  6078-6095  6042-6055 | -0.09 mag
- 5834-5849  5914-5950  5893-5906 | 0.20 mag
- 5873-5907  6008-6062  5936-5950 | -0.10 mag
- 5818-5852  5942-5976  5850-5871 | 0.07 mag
